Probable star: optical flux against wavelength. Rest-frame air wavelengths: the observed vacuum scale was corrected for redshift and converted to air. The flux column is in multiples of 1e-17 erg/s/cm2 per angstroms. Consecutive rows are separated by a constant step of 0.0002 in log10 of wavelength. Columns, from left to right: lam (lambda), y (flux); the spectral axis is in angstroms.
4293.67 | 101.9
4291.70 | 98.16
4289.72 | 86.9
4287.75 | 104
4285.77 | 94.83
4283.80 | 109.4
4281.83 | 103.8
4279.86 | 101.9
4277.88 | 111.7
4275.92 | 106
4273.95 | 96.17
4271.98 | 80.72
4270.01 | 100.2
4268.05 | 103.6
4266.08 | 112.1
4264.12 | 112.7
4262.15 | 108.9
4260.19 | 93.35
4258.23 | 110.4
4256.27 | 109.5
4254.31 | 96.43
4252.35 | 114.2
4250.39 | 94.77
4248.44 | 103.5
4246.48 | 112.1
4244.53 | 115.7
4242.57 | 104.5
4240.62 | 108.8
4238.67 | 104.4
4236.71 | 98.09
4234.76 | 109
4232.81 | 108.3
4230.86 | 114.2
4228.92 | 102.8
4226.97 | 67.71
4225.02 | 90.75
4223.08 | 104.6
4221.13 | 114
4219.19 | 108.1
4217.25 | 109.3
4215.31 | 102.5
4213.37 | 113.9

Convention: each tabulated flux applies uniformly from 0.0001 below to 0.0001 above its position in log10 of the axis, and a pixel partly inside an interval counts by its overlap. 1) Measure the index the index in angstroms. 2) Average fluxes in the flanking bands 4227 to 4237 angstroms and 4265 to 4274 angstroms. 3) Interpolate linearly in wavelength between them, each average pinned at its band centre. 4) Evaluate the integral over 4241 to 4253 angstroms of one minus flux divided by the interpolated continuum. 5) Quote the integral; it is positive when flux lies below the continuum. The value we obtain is -0.7 angstroms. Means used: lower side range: 103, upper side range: 99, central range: 107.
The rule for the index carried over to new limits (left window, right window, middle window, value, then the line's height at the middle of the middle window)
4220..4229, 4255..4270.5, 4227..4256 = -1.4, 100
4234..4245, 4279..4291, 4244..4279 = -0.4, 103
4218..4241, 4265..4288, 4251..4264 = -0.4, 102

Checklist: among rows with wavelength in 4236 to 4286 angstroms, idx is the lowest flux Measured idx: 80.72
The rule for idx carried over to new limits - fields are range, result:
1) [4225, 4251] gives 67.71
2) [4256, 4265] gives 93.35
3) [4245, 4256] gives 94.77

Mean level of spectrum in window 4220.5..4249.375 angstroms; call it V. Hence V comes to 104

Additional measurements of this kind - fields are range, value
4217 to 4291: 103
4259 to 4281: 103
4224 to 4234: 97.1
